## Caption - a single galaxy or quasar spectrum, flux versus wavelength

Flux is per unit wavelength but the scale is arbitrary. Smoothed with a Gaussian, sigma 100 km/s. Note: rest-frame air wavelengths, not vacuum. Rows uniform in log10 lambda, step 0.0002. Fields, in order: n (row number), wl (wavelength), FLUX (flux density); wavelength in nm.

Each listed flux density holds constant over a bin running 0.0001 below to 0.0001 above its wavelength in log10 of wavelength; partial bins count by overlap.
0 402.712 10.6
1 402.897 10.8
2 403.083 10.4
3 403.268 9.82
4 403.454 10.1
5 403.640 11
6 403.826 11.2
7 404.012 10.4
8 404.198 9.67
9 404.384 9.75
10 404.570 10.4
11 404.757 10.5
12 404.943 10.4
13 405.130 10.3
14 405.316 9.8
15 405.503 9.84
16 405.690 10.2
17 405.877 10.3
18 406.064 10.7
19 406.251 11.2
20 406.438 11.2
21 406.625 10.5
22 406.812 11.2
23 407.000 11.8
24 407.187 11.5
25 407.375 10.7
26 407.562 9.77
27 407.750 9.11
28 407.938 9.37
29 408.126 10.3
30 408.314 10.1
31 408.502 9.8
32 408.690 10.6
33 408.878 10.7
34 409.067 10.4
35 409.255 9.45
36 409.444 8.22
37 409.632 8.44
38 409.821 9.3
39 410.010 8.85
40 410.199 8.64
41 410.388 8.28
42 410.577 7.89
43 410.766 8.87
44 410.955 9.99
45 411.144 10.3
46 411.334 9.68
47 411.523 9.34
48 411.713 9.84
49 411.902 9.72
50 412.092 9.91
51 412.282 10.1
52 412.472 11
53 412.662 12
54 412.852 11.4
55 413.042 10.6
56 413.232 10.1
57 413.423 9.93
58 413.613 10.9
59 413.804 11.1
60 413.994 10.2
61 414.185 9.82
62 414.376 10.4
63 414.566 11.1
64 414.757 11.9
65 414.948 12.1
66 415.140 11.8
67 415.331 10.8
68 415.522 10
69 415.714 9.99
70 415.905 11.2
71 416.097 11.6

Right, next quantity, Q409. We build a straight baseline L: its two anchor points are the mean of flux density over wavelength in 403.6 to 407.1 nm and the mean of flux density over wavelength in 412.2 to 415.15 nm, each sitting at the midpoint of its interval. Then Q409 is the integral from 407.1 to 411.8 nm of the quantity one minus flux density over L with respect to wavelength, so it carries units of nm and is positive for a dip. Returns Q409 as 0.50 nm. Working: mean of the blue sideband 10.5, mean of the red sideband 10.9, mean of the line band 9.57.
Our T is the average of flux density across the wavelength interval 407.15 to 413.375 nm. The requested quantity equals 9.81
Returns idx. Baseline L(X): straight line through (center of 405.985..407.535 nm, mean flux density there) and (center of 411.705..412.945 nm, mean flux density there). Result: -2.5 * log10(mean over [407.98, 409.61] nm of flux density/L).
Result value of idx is 0.11 mag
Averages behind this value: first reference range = 11.1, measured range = 9.86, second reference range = 10.6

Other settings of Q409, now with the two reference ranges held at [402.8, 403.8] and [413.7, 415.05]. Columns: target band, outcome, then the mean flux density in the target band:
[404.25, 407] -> 0.02 nm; 10.5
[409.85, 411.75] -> 0.29 nm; 9.15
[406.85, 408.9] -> 0.06 nm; 10.4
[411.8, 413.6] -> 0.06 nm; 10.5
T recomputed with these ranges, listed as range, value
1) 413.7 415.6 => 10.9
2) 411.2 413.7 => 10.3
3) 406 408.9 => 10.5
